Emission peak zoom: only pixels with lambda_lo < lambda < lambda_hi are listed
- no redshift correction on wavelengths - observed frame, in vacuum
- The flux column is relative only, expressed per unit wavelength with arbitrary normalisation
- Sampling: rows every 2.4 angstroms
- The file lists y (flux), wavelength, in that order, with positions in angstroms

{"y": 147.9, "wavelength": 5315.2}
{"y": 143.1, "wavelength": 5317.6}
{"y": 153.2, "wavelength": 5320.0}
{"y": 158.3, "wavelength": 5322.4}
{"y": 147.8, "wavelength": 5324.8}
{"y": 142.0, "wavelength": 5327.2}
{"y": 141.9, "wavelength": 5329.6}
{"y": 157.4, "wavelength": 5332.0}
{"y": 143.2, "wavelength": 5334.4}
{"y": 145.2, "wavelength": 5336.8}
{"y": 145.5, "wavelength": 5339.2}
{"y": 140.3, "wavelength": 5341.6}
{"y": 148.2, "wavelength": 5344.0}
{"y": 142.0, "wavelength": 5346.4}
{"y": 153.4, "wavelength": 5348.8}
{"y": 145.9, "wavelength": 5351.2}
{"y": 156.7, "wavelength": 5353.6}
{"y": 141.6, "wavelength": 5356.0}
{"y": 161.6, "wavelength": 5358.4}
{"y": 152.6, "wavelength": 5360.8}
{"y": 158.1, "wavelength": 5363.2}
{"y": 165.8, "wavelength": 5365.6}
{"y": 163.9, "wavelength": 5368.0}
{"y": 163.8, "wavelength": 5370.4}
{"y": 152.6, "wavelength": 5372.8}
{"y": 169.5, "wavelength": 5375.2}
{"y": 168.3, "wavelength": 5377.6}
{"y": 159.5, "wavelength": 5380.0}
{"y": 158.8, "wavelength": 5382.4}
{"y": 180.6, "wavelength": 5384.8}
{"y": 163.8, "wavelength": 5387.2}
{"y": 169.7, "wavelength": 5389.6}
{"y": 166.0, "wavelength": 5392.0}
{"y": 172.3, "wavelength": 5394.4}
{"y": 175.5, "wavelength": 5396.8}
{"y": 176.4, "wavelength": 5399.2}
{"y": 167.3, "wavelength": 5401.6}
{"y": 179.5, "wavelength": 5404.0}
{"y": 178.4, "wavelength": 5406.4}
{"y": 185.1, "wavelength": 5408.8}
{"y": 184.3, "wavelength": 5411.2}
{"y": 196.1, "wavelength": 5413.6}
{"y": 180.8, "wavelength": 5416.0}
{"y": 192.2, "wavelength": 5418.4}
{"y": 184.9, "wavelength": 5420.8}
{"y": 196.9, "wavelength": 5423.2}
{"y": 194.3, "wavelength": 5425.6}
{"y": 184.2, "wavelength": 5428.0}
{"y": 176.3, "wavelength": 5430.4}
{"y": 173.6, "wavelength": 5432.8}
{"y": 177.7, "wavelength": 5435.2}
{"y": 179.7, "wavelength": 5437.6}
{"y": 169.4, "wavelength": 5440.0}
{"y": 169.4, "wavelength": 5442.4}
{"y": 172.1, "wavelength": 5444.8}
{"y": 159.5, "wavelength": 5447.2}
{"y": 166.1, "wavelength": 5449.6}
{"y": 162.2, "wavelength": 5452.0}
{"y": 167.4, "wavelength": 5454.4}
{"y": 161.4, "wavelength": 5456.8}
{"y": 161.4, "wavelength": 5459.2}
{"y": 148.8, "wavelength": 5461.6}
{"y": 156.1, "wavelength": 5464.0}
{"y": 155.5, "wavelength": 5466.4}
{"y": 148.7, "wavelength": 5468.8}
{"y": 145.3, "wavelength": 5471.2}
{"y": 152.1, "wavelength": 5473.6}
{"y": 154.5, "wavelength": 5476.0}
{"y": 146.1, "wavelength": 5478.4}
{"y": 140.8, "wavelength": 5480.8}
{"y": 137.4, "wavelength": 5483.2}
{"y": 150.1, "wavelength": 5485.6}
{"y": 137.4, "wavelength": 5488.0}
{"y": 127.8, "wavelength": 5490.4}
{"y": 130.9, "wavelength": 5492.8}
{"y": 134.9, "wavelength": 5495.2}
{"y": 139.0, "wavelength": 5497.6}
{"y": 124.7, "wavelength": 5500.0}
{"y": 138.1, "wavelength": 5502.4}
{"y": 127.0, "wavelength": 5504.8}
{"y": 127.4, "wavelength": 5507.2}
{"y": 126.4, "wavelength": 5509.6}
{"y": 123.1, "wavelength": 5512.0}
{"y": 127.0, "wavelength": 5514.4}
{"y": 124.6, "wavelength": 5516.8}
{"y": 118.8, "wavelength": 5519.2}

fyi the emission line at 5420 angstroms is C III] 1909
